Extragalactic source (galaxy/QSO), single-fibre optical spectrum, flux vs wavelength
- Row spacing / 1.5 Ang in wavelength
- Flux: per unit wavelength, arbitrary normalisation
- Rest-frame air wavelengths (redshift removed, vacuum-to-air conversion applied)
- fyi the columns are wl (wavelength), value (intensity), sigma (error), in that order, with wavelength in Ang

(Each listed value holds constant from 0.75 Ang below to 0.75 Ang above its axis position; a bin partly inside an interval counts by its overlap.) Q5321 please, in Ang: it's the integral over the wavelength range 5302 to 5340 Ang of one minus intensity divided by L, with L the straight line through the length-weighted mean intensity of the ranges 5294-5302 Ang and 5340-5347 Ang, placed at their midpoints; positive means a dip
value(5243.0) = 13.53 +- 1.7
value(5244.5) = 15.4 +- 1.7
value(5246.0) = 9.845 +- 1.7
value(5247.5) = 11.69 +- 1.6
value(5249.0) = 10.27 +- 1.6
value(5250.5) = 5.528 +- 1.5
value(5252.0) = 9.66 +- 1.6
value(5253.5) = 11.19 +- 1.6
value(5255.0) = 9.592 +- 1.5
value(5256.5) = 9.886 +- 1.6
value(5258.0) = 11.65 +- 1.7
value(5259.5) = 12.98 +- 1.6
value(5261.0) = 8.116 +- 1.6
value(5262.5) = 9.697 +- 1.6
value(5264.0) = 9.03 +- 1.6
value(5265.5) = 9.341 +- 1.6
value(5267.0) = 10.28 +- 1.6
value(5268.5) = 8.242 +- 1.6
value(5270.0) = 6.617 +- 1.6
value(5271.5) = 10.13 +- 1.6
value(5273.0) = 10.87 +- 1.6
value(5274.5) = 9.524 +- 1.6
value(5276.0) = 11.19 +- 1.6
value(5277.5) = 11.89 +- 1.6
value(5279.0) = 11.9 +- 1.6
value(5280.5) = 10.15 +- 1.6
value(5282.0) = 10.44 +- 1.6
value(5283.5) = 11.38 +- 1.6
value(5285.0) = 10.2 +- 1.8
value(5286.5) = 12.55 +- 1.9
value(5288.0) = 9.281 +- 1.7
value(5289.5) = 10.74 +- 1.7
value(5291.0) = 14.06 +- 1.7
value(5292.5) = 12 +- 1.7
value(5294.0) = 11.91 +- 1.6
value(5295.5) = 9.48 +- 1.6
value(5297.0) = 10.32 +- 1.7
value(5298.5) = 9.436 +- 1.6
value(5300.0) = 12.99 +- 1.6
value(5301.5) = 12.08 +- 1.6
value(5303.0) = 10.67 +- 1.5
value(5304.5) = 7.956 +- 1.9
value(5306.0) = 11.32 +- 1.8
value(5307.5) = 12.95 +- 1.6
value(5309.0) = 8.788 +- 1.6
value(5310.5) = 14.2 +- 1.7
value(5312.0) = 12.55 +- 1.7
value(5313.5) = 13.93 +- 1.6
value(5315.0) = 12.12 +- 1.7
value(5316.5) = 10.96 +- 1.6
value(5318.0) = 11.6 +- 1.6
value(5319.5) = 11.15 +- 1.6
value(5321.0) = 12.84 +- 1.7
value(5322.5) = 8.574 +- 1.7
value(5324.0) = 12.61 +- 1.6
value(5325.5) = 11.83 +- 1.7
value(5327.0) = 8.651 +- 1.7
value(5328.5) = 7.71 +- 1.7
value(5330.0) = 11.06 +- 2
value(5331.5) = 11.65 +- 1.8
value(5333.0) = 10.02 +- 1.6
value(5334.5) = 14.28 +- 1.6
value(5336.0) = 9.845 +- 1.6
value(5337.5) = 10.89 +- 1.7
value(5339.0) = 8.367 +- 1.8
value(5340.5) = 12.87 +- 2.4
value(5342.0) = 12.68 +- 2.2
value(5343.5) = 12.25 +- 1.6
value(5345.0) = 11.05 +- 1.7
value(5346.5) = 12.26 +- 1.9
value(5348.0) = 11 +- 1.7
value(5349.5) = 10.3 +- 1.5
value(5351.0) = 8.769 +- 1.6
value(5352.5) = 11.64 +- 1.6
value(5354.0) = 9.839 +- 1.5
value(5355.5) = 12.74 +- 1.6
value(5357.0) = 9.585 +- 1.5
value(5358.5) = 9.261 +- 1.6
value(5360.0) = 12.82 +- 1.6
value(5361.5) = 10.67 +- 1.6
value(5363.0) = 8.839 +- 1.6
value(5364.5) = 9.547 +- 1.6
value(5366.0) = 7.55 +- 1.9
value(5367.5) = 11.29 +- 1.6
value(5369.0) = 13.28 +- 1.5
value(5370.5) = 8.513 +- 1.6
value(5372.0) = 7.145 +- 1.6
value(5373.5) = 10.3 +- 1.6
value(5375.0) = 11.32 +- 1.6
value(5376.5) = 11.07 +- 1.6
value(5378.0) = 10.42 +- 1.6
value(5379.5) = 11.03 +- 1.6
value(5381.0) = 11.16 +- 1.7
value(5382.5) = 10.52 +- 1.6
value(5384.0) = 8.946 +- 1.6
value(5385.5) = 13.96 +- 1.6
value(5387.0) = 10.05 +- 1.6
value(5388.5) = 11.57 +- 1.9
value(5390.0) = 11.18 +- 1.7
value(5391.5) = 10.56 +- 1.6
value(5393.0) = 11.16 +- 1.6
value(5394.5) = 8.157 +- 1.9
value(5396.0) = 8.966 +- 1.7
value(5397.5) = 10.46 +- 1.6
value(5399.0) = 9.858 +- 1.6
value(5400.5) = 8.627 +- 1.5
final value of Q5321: 1.5 Ang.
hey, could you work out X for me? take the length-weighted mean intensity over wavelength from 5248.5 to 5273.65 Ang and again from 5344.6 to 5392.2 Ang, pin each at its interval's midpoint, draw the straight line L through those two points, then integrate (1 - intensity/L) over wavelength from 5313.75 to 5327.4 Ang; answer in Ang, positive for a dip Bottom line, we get -1.6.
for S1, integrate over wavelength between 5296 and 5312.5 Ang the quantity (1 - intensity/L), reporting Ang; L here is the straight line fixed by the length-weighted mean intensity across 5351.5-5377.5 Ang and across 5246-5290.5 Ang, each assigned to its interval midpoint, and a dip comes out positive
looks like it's -1.5 Ang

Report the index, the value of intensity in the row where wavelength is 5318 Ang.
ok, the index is 11.6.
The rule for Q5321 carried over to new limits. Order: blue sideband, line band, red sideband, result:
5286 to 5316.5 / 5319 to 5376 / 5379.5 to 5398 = 1.7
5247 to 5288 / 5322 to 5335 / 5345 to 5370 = -0.3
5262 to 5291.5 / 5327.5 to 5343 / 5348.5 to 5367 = -1.1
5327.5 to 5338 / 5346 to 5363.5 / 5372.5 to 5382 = 0.2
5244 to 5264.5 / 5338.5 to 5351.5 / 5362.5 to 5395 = -1.0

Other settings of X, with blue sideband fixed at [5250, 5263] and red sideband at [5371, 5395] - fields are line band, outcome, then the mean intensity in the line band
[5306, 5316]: -2.09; 12.3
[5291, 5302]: -1.36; 11.3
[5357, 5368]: 0.52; 9.94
